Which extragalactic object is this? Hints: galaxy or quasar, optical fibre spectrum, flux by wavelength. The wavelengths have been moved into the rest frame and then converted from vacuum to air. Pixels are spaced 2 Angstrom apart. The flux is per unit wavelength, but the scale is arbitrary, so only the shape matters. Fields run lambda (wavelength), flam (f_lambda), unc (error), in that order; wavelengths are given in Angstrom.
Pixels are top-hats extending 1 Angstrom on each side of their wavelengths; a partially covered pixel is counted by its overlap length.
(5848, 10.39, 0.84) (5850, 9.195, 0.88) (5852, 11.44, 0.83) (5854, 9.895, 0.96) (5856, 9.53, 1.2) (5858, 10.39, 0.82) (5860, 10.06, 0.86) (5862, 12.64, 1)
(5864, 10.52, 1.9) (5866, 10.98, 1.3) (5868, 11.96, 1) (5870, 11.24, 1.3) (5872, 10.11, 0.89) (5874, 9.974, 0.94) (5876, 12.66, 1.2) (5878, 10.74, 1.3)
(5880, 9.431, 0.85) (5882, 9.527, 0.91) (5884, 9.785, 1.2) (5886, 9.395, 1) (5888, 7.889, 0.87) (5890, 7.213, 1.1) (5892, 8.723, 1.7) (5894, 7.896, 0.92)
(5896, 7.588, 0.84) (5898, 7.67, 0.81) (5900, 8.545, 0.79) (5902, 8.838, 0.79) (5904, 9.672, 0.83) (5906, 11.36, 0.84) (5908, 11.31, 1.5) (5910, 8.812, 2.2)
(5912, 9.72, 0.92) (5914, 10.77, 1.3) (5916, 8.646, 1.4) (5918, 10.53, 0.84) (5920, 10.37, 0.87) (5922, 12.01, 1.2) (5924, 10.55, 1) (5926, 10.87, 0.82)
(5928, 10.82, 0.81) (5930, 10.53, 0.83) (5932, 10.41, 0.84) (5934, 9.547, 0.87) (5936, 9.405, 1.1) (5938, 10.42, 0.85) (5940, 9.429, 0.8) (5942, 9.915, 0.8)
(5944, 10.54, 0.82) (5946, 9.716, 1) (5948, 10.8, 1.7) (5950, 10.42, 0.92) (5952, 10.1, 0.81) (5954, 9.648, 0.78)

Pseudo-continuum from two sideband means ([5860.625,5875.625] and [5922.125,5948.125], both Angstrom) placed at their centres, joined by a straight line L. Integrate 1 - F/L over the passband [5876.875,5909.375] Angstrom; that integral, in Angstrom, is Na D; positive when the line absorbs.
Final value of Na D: 5.1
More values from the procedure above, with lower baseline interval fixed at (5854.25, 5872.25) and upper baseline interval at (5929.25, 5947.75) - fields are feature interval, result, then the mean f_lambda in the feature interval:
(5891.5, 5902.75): 2.46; 8.17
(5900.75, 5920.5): 0.64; 9.98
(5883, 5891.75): 1.64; 8.58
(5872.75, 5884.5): 0.31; 10.4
